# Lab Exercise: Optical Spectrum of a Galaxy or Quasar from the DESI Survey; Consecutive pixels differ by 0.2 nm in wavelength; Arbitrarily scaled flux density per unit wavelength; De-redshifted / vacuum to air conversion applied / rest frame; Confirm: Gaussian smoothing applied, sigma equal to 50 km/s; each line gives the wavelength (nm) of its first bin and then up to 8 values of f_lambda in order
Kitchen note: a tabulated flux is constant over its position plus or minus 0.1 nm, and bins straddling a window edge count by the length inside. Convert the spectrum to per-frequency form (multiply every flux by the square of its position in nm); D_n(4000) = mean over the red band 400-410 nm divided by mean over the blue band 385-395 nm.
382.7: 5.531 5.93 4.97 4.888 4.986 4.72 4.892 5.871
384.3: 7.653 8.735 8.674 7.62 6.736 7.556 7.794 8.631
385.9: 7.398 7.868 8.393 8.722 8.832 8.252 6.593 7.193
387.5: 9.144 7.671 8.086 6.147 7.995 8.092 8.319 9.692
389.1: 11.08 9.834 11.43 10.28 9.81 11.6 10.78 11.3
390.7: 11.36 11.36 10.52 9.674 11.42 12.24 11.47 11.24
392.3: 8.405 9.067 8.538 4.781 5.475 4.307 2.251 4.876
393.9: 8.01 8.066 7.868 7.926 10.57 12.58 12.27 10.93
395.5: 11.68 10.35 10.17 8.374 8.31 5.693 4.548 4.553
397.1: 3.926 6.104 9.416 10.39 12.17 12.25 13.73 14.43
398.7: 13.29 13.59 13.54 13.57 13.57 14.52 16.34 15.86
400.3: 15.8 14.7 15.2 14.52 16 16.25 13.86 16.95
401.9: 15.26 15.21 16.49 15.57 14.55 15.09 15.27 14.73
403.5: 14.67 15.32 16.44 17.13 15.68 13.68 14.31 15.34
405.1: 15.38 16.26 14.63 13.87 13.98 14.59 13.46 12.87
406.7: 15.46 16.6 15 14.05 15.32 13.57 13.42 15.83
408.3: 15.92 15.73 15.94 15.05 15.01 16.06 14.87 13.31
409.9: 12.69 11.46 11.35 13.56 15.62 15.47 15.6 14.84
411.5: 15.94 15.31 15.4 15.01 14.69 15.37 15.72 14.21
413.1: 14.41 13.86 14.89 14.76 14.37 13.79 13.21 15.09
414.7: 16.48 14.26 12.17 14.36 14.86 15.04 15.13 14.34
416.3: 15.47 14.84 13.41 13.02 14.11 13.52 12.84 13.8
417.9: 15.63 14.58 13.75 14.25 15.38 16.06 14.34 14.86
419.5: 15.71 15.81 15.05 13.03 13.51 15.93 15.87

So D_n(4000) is 1.86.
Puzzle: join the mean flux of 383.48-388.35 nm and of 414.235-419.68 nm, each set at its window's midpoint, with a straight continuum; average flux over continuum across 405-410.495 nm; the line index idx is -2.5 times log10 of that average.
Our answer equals -0.17 mag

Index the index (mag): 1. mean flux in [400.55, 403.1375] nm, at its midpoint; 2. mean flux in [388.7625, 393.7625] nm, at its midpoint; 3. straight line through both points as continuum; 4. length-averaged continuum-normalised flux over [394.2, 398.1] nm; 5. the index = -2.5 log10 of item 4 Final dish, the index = 0.33 mag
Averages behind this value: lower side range 9.34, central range 8.92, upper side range 15.4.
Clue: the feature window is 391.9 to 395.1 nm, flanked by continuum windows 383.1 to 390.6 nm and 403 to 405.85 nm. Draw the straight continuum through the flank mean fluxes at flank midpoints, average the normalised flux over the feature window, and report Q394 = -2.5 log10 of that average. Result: 0.346 mag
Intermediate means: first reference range 8.15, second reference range 15.2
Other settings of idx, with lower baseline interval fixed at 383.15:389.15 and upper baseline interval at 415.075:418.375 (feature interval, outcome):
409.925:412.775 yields -0.12 mag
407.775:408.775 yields -0.23 mag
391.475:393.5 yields 0.08 mag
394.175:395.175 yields -0.08 mag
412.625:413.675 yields -0.09 mag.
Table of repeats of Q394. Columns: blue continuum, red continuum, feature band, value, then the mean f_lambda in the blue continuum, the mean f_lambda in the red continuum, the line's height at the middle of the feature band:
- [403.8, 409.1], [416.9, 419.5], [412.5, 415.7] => 0.010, 15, 14.4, 14.6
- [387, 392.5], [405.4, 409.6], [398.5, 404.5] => -0.155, 9.72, 14.8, 13.1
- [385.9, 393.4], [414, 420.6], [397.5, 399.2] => -0.179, 9.08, 14.5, 10.8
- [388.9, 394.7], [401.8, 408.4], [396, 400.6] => 0.085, 9.14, 15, 12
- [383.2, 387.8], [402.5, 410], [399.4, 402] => -0.187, 7.34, 14.9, 12.9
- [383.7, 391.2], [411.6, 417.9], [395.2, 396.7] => 0.156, 8.65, 14.5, 10.5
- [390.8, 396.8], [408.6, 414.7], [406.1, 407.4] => -0.125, 8.77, 14.6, 13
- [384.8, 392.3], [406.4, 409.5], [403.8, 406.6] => -0.047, 9.24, 15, 14.2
